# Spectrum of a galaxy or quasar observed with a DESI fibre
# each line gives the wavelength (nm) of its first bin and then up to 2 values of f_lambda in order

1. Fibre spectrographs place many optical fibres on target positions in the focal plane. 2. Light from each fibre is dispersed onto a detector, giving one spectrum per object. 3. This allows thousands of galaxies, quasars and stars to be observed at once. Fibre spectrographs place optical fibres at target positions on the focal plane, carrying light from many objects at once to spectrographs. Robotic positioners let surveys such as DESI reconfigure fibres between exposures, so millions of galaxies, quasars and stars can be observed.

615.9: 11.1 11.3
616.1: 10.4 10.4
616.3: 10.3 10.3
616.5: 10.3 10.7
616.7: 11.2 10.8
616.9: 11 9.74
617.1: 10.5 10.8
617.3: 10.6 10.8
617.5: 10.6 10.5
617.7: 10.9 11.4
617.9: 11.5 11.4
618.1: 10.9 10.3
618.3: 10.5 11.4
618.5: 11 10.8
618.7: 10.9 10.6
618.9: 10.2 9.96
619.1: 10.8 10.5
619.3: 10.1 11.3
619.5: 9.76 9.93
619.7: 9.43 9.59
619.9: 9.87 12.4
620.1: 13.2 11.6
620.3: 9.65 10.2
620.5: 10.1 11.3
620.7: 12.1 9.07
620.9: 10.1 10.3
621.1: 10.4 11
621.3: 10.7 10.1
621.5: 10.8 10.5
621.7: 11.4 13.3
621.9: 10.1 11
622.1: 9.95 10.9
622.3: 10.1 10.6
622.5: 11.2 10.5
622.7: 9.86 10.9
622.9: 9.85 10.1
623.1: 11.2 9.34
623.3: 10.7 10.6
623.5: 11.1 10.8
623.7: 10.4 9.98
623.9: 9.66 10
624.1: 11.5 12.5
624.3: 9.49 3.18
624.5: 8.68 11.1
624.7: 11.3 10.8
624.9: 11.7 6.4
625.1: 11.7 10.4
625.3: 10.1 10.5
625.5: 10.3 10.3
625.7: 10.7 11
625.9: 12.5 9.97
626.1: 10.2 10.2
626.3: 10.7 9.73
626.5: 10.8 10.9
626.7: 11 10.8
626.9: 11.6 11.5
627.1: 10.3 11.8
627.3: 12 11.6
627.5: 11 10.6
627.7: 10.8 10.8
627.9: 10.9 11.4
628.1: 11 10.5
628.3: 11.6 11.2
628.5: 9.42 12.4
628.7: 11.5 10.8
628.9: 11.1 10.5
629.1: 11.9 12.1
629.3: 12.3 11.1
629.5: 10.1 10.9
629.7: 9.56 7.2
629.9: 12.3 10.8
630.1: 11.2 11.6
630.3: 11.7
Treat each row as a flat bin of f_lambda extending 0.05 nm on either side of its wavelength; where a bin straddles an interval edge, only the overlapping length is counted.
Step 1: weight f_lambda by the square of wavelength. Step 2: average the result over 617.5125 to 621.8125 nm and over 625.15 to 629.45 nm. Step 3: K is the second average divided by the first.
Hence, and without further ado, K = 1.0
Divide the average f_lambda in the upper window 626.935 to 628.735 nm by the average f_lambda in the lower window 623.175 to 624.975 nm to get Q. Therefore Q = 1.10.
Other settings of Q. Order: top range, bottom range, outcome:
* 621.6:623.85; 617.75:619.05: 0.98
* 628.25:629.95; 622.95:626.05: 1.07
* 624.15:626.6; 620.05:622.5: 0.95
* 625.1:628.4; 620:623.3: 1.02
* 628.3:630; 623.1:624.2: 1.04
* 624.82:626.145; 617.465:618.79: 0.96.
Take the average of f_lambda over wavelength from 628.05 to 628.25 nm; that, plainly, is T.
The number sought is 10.8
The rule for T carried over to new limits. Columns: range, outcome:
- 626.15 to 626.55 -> 10.4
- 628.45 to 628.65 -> 10.9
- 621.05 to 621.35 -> 10.7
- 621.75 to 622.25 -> 11.1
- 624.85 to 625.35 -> 10.1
